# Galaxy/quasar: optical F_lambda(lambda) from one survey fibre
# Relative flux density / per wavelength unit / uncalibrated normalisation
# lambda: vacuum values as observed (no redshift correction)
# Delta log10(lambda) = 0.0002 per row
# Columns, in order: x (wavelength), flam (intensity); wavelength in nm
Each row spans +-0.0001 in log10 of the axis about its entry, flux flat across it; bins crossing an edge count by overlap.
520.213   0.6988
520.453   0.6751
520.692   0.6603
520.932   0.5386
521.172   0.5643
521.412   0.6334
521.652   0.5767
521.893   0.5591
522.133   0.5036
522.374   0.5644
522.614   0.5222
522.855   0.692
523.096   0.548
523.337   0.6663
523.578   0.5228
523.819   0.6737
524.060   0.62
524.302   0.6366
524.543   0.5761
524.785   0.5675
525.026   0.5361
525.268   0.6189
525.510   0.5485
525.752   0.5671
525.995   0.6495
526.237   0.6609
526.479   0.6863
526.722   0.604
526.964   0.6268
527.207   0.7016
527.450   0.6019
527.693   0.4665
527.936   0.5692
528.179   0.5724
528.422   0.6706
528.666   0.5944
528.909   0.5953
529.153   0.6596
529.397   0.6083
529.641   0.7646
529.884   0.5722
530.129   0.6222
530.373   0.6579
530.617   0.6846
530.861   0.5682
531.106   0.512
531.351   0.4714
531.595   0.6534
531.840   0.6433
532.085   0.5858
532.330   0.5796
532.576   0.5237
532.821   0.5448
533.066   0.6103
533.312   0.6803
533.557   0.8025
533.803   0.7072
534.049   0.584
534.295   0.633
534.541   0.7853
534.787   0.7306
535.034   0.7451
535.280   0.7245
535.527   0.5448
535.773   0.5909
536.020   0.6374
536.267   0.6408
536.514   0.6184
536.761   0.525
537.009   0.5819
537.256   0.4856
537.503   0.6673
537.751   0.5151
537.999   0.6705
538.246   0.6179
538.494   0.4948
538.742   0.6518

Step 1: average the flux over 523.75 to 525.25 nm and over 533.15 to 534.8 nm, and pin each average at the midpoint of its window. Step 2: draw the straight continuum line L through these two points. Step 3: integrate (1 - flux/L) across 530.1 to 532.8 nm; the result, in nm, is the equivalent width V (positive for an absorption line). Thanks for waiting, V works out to 0.34 nm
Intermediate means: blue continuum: 0.6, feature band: 0.588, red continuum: 0.699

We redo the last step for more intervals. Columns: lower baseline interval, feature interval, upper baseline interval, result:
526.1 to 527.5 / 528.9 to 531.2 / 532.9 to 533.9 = 0.15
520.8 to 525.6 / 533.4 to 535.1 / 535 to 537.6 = -0.29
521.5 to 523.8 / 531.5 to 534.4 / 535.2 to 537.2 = -0.16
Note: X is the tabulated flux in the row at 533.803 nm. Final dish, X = 0.7072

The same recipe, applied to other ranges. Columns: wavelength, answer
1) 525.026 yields 0.5361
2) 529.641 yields 0.7646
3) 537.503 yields 0.6673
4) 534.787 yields 0.7306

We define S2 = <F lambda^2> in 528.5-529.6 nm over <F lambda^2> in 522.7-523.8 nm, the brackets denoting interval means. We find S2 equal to 1.05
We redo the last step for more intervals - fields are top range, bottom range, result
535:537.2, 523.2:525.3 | 1.07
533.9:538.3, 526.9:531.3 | 1.05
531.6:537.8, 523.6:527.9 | 1.07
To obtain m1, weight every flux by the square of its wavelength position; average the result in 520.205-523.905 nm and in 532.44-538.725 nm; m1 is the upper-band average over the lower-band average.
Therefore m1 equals 1.1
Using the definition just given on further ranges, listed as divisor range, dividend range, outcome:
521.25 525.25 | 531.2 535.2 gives 1.14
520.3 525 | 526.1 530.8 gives 1.08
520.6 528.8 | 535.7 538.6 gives 1.03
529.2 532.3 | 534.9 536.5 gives 1.07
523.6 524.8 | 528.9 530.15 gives 1.07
